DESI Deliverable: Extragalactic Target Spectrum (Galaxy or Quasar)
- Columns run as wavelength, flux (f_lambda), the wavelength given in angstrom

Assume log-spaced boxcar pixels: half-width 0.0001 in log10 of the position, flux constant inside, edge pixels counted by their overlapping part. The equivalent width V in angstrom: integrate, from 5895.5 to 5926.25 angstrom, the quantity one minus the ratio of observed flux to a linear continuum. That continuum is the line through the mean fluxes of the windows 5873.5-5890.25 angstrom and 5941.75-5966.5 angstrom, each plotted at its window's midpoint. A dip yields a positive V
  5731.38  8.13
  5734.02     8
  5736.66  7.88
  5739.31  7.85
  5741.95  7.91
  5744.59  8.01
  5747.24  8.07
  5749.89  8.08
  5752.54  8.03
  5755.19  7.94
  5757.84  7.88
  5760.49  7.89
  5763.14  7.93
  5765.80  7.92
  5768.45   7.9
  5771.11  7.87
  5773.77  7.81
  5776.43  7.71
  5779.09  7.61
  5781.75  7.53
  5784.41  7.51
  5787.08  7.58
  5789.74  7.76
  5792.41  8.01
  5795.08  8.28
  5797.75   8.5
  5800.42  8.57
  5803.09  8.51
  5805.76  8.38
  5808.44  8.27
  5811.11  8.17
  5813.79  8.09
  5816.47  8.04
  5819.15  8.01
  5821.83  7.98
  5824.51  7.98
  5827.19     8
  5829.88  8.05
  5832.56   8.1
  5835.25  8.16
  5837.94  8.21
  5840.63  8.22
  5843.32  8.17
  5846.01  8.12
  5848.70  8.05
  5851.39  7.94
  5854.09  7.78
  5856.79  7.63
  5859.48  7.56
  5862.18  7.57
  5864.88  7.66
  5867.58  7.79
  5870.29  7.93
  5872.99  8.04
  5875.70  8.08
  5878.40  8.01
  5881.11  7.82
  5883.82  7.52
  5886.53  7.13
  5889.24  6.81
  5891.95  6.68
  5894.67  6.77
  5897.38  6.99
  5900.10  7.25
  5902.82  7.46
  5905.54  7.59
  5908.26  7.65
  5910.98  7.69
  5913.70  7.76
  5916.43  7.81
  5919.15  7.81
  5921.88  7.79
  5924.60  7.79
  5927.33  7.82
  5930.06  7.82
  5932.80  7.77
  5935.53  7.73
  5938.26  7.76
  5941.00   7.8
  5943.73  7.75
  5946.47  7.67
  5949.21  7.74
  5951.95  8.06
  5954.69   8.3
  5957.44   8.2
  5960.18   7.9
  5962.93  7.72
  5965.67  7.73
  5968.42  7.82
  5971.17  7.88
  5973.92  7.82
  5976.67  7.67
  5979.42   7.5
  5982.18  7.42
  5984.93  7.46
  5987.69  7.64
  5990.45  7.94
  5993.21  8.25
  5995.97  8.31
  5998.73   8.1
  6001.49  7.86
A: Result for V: 0.5 angstrom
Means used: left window 7.6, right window 7.9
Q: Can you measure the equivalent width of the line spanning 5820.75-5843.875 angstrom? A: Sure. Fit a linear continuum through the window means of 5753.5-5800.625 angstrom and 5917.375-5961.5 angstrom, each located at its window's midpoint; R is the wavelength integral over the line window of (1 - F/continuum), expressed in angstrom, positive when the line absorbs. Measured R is -0.6 angstrom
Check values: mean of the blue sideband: 7.89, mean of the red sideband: 7.86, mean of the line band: 8.09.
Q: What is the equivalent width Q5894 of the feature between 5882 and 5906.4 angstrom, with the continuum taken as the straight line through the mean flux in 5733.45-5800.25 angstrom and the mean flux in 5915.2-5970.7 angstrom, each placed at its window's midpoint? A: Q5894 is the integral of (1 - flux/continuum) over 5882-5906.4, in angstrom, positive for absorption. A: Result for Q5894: 2.2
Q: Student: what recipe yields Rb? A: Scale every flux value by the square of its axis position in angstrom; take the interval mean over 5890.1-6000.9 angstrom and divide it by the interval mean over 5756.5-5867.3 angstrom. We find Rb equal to 1.0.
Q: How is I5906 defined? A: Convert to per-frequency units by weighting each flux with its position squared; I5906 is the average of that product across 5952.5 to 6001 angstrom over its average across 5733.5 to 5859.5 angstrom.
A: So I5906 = 1.05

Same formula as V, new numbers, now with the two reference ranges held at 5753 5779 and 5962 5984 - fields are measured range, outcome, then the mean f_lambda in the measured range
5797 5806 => -0.8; 8.51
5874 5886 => -0.1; 7.81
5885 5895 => 1.2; 6.87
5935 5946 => -0.1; 7.76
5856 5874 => 0.1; 7.74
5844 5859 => -0.2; 7.9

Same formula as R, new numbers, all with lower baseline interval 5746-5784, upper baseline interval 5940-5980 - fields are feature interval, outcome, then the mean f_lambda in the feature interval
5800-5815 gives -0.9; 8.32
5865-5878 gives -0.1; 7.94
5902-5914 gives 0.3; 7.63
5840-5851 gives -0.4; 8.12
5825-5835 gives -0.3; 8.06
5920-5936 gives 0.1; 7.79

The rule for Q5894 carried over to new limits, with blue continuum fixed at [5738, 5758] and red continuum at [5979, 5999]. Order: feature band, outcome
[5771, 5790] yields 0.7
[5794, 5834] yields -1.3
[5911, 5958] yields 0.2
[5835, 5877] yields -0.1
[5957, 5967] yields 0.0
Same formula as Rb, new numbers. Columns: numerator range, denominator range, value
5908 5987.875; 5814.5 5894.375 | 1.03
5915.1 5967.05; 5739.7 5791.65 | 1.06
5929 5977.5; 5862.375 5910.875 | 1.07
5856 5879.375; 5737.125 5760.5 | 1.02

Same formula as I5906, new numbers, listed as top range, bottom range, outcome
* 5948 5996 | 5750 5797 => 1.07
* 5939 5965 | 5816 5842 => 1.02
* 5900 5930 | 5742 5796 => 1.03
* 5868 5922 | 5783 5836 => 0.96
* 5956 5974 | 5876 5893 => 1.09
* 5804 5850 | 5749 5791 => 1.06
